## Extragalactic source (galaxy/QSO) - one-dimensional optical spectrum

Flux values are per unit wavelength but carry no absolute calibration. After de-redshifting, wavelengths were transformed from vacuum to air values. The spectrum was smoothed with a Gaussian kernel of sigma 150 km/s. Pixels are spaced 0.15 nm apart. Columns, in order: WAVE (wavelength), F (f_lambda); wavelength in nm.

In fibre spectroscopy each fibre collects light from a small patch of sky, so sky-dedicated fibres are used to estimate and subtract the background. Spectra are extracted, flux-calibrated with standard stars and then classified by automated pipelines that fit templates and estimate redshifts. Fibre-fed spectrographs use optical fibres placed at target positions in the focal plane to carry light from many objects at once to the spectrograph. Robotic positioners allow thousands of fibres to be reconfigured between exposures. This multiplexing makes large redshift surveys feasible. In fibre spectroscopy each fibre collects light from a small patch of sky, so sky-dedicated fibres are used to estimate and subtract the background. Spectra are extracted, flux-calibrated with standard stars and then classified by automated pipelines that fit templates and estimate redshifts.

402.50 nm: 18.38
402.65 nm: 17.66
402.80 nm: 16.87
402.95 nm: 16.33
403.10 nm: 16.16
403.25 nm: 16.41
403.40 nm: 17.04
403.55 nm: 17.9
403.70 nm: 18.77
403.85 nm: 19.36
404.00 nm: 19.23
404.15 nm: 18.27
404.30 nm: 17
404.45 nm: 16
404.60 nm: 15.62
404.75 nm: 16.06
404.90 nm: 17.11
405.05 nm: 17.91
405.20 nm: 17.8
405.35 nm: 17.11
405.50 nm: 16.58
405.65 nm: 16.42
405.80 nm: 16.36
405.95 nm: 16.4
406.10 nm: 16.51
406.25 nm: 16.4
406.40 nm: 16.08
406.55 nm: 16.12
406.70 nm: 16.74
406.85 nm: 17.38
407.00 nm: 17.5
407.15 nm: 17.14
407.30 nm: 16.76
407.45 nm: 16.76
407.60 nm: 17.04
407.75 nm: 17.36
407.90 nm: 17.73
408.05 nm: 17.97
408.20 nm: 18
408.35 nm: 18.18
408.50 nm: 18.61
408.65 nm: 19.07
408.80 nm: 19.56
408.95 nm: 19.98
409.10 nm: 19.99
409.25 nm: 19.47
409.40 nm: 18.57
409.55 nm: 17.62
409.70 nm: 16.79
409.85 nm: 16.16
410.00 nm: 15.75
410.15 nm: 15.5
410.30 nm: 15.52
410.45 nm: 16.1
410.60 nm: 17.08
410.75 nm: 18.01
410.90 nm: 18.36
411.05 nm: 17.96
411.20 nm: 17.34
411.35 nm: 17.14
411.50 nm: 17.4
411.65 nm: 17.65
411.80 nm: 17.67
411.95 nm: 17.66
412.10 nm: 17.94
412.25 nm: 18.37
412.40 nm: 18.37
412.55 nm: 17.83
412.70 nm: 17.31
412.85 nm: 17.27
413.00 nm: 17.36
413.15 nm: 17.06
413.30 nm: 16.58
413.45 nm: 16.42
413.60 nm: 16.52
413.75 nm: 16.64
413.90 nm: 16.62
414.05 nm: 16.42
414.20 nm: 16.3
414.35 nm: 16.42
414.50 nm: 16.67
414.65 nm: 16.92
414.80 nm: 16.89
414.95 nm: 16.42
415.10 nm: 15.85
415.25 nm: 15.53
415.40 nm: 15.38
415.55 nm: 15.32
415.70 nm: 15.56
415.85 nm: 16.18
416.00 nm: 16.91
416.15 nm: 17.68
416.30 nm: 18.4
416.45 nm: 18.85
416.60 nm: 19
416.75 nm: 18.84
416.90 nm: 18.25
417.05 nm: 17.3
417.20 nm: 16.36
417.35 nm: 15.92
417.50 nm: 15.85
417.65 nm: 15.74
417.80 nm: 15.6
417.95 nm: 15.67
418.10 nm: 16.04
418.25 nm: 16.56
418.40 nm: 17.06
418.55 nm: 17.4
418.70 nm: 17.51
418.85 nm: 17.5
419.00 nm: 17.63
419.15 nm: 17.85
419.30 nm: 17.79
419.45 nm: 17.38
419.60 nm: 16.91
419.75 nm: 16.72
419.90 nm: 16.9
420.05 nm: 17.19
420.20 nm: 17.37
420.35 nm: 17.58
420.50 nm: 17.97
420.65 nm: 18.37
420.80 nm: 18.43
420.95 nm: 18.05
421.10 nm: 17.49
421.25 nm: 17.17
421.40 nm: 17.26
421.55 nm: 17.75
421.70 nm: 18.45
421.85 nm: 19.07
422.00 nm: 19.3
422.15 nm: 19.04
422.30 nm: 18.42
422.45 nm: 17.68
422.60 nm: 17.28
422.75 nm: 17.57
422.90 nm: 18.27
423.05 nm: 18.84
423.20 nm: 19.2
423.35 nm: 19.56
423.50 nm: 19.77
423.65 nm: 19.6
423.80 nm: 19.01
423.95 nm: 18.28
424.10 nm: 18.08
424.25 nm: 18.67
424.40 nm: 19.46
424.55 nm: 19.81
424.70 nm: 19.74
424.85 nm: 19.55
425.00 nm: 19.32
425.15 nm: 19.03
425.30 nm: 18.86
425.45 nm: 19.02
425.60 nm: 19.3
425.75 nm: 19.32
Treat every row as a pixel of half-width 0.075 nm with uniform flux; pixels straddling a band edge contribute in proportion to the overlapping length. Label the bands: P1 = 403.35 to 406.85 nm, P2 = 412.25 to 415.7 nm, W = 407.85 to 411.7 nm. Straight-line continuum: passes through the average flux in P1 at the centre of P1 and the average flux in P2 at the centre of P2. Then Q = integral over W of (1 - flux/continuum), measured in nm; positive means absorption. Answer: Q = -0.20 nm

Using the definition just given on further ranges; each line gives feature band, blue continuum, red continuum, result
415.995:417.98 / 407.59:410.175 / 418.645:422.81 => 0.072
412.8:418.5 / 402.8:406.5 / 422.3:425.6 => 0.438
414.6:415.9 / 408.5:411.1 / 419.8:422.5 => 0.136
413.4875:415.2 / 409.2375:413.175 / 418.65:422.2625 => 0.098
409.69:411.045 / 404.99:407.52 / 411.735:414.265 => 0.032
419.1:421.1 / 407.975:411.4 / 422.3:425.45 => 0.109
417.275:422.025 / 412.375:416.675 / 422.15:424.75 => 0.180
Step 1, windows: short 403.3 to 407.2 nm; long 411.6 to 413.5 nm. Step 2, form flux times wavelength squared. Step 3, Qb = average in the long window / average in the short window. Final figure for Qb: 1.06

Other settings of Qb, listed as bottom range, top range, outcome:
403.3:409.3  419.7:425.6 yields 1.14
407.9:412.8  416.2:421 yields 1.01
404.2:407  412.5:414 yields 1.05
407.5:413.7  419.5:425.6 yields 1.11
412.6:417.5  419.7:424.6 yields 1.12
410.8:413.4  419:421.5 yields 1.04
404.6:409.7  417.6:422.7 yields 1.06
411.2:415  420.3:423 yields 1.10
